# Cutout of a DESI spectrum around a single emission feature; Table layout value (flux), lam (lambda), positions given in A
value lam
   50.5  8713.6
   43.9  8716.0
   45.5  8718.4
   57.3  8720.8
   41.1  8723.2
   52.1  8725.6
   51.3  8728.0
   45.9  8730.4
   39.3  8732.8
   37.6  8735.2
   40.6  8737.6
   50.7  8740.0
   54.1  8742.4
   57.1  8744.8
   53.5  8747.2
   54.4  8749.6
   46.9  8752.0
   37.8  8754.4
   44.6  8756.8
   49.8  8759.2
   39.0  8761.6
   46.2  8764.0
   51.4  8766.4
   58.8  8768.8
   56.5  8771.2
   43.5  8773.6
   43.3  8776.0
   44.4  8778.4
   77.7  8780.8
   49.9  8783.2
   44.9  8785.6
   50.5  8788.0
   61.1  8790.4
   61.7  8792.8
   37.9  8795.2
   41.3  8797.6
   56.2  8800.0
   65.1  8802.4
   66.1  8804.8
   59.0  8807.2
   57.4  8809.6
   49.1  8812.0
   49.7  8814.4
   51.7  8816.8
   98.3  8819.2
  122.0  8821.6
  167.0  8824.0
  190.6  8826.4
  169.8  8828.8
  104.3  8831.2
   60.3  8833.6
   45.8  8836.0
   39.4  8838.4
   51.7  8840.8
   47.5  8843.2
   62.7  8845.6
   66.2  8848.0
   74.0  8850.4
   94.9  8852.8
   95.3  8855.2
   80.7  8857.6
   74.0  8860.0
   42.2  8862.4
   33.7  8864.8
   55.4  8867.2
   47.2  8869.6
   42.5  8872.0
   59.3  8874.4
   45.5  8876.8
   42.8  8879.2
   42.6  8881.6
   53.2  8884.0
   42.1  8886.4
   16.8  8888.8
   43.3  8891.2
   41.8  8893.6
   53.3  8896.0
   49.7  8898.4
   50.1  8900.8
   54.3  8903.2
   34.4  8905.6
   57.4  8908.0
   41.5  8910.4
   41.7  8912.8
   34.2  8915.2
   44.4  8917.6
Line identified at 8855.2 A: [N II] 6583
